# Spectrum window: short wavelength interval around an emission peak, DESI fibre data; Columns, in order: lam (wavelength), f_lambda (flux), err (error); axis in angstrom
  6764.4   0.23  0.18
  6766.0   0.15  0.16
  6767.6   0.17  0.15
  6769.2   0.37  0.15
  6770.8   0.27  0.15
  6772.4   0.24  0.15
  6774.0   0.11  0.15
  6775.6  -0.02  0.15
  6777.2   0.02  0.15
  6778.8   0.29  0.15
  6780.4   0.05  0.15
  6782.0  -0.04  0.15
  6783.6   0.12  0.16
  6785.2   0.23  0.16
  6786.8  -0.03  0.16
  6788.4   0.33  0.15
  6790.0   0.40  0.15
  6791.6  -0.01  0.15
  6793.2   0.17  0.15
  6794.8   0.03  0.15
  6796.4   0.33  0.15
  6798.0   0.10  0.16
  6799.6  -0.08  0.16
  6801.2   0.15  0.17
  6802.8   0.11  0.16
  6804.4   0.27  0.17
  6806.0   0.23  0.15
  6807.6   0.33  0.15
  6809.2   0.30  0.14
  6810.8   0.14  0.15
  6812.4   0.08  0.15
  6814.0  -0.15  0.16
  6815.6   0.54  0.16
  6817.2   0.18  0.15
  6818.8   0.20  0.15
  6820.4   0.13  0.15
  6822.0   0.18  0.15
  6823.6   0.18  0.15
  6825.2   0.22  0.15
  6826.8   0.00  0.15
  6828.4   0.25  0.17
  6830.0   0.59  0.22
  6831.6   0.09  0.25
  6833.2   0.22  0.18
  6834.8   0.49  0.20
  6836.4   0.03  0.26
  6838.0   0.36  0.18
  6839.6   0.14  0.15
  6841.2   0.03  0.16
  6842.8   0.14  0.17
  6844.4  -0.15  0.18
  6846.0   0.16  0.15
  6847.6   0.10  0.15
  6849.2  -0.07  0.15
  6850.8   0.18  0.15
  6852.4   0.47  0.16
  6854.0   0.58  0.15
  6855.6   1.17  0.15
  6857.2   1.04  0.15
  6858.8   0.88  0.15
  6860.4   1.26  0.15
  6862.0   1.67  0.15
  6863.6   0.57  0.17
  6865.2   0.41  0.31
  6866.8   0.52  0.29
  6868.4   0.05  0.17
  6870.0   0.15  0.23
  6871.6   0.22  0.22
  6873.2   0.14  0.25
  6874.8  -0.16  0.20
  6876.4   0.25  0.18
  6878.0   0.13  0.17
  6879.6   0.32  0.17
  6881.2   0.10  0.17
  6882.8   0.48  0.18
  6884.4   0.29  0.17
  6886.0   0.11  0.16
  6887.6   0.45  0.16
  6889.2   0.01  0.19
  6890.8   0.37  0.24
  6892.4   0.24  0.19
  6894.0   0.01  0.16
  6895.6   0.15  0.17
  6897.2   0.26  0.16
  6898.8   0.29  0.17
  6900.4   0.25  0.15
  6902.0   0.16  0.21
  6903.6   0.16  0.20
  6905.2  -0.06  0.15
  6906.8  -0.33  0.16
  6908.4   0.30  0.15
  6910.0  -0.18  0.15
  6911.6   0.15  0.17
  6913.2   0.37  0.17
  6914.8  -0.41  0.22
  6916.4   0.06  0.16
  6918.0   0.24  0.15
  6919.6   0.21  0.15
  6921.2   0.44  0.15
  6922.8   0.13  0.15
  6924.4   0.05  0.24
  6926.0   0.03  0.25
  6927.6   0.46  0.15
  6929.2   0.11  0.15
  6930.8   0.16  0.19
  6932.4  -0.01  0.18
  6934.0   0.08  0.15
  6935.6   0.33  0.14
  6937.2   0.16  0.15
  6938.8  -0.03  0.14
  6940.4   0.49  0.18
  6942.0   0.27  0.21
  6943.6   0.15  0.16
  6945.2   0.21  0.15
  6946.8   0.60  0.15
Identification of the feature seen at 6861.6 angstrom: [O II]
